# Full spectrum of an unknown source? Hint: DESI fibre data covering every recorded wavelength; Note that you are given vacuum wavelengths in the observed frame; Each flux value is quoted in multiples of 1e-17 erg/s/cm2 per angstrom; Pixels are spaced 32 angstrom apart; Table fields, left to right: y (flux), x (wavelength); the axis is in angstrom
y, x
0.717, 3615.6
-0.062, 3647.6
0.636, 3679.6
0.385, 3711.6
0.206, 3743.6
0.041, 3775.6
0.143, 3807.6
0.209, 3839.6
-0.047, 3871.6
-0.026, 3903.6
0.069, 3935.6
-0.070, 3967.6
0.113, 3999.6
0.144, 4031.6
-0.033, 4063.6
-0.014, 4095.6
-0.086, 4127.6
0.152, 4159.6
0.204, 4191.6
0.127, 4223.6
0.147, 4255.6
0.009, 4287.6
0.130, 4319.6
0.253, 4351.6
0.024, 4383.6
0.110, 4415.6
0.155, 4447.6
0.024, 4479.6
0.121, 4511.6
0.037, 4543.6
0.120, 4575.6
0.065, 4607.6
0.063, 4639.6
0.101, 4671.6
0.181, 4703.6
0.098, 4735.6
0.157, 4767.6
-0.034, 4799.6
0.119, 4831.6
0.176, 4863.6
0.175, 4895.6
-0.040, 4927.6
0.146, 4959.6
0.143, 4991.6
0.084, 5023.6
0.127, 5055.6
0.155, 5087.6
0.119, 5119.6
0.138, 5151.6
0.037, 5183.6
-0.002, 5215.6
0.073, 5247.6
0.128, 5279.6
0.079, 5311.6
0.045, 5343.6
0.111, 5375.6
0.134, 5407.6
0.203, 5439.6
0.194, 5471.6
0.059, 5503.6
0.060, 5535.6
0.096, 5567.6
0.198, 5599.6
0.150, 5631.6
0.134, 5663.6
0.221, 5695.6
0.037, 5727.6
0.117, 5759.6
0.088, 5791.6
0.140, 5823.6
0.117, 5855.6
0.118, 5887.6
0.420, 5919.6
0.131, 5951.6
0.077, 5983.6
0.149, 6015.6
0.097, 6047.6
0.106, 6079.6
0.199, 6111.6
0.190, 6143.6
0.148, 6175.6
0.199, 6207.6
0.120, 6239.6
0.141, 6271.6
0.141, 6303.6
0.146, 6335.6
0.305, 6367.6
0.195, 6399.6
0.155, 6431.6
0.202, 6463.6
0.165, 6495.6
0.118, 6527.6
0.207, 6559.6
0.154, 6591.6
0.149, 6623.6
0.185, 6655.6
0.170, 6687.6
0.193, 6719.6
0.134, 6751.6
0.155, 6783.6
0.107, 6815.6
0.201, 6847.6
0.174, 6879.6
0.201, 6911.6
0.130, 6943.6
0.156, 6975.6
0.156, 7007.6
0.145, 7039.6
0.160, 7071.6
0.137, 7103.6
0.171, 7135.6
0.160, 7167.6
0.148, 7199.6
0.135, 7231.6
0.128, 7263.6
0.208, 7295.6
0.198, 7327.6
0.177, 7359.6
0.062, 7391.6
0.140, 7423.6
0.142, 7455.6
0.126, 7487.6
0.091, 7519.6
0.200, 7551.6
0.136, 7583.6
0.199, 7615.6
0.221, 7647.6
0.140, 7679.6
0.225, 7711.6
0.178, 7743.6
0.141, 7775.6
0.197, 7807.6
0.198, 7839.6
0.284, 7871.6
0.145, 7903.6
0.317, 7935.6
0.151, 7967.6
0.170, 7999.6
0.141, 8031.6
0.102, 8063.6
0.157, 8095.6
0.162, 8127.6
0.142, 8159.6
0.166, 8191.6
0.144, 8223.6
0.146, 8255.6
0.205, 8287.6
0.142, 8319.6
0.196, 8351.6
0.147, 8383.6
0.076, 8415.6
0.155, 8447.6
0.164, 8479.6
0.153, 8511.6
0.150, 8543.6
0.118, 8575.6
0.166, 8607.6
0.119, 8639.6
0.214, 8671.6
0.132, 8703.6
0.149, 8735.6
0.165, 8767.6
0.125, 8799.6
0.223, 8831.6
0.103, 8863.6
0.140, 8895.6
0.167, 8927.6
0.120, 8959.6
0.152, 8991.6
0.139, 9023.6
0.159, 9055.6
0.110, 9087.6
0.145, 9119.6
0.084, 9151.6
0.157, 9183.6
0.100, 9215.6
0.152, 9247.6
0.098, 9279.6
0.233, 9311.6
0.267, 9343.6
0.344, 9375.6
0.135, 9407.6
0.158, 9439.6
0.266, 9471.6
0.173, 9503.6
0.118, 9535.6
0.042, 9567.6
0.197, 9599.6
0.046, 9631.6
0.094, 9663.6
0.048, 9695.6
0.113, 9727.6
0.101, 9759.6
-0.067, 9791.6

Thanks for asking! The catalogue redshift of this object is 0.585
